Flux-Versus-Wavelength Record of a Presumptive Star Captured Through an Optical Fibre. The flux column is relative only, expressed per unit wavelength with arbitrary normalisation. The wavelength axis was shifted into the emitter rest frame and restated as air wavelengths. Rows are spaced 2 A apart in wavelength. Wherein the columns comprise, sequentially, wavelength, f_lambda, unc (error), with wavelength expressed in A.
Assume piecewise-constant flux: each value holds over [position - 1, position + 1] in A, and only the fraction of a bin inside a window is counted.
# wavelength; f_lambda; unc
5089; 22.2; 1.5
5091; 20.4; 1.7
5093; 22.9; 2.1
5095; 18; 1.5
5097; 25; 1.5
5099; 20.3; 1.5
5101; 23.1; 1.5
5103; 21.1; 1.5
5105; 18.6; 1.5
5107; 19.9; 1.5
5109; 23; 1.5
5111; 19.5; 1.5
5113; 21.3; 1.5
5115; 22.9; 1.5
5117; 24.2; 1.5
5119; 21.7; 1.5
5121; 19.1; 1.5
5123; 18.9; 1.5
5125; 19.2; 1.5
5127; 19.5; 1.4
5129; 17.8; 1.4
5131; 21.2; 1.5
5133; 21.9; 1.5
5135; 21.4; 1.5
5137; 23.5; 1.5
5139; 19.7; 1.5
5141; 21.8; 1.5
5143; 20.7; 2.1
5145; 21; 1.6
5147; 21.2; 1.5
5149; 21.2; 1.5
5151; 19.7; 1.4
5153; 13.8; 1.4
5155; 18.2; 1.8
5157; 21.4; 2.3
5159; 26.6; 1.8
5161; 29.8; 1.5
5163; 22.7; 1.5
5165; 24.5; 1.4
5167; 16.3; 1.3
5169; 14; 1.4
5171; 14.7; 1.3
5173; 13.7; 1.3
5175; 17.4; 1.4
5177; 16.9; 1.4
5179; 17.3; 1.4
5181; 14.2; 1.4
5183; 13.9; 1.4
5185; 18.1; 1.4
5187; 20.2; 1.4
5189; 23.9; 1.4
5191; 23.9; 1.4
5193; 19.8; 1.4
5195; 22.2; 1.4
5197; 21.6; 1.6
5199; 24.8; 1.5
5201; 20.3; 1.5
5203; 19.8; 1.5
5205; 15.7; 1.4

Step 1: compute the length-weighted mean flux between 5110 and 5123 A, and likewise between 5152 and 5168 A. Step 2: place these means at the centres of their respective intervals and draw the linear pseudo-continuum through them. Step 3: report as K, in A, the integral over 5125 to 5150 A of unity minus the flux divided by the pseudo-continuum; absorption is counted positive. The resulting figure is 0.7 A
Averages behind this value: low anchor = 21.3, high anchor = 21.7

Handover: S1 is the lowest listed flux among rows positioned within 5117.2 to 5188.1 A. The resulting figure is 13.7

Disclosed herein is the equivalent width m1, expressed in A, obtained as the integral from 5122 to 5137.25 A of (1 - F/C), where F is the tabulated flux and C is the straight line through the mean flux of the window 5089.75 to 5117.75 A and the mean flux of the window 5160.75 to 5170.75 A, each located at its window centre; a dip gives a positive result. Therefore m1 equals 0.5 A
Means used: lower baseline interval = 21.4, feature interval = 20.3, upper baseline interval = 20.3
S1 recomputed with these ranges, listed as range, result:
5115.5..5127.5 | 18.9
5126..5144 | 17.8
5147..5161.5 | 13.8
